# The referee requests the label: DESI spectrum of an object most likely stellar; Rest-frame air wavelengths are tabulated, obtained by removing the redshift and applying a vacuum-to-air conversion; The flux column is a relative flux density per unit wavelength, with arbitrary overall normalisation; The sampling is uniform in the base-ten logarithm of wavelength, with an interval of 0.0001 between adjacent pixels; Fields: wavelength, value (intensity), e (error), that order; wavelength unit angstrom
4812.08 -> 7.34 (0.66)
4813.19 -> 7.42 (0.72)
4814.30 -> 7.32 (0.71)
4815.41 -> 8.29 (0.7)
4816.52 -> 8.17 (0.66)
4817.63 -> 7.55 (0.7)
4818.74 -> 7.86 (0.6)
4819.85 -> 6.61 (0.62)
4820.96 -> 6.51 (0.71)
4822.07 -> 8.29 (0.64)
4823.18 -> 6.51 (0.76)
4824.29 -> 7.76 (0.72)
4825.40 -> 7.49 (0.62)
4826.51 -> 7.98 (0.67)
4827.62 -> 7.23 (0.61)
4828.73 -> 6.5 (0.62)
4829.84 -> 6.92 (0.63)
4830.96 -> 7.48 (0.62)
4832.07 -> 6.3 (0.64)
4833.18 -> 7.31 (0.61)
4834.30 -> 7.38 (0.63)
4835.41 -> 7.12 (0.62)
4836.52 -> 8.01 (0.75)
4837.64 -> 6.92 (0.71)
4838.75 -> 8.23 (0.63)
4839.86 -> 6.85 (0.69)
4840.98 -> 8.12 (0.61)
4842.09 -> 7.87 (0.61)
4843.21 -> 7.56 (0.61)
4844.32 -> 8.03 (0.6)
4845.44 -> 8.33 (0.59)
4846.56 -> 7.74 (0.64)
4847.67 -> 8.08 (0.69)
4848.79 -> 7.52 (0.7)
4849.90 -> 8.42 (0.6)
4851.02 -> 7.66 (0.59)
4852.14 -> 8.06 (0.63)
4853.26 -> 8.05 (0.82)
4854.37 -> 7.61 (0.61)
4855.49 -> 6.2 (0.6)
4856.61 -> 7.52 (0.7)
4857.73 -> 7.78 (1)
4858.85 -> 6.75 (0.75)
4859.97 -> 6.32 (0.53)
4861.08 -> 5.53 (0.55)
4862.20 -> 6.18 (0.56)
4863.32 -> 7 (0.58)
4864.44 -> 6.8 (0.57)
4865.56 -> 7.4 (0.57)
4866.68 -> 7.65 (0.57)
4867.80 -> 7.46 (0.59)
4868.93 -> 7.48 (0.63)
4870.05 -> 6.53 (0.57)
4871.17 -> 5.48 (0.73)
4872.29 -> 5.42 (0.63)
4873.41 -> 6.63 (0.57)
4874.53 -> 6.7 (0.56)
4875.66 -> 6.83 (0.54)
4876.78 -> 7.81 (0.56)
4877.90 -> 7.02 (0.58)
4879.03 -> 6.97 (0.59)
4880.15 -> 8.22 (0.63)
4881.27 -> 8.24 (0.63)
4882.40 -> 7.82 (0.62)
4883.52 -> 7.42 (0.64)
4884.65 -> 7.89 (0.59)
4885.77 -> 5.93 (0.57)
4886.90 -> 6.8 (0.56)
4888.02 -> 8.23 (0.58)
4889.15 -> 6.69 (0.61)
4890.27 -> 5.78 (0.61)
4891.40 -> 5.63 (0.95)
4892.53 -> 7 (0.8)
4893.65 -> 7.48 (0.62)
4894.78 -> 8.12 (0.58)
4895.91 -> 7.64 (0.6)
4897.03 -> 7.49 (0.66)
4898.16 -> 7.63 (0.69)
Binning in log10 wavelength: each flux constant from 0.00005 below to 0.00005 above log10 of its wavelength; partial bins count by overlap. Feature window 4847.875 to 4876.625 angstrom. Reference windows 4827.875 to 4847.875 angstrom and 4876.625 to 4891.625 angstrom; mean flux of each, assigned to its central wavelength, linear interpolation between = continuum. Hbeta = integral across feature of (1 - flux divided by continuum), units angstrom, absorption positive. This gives 1.19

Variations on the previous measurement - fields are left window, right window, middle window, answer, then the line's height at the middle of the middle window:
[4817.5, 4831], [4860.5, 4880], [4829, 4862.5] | -1.7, 7.04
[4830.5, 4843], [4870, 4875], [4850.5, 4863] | -0.7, 6.69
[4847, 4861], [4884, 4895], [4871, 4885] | -0.1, 7.09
